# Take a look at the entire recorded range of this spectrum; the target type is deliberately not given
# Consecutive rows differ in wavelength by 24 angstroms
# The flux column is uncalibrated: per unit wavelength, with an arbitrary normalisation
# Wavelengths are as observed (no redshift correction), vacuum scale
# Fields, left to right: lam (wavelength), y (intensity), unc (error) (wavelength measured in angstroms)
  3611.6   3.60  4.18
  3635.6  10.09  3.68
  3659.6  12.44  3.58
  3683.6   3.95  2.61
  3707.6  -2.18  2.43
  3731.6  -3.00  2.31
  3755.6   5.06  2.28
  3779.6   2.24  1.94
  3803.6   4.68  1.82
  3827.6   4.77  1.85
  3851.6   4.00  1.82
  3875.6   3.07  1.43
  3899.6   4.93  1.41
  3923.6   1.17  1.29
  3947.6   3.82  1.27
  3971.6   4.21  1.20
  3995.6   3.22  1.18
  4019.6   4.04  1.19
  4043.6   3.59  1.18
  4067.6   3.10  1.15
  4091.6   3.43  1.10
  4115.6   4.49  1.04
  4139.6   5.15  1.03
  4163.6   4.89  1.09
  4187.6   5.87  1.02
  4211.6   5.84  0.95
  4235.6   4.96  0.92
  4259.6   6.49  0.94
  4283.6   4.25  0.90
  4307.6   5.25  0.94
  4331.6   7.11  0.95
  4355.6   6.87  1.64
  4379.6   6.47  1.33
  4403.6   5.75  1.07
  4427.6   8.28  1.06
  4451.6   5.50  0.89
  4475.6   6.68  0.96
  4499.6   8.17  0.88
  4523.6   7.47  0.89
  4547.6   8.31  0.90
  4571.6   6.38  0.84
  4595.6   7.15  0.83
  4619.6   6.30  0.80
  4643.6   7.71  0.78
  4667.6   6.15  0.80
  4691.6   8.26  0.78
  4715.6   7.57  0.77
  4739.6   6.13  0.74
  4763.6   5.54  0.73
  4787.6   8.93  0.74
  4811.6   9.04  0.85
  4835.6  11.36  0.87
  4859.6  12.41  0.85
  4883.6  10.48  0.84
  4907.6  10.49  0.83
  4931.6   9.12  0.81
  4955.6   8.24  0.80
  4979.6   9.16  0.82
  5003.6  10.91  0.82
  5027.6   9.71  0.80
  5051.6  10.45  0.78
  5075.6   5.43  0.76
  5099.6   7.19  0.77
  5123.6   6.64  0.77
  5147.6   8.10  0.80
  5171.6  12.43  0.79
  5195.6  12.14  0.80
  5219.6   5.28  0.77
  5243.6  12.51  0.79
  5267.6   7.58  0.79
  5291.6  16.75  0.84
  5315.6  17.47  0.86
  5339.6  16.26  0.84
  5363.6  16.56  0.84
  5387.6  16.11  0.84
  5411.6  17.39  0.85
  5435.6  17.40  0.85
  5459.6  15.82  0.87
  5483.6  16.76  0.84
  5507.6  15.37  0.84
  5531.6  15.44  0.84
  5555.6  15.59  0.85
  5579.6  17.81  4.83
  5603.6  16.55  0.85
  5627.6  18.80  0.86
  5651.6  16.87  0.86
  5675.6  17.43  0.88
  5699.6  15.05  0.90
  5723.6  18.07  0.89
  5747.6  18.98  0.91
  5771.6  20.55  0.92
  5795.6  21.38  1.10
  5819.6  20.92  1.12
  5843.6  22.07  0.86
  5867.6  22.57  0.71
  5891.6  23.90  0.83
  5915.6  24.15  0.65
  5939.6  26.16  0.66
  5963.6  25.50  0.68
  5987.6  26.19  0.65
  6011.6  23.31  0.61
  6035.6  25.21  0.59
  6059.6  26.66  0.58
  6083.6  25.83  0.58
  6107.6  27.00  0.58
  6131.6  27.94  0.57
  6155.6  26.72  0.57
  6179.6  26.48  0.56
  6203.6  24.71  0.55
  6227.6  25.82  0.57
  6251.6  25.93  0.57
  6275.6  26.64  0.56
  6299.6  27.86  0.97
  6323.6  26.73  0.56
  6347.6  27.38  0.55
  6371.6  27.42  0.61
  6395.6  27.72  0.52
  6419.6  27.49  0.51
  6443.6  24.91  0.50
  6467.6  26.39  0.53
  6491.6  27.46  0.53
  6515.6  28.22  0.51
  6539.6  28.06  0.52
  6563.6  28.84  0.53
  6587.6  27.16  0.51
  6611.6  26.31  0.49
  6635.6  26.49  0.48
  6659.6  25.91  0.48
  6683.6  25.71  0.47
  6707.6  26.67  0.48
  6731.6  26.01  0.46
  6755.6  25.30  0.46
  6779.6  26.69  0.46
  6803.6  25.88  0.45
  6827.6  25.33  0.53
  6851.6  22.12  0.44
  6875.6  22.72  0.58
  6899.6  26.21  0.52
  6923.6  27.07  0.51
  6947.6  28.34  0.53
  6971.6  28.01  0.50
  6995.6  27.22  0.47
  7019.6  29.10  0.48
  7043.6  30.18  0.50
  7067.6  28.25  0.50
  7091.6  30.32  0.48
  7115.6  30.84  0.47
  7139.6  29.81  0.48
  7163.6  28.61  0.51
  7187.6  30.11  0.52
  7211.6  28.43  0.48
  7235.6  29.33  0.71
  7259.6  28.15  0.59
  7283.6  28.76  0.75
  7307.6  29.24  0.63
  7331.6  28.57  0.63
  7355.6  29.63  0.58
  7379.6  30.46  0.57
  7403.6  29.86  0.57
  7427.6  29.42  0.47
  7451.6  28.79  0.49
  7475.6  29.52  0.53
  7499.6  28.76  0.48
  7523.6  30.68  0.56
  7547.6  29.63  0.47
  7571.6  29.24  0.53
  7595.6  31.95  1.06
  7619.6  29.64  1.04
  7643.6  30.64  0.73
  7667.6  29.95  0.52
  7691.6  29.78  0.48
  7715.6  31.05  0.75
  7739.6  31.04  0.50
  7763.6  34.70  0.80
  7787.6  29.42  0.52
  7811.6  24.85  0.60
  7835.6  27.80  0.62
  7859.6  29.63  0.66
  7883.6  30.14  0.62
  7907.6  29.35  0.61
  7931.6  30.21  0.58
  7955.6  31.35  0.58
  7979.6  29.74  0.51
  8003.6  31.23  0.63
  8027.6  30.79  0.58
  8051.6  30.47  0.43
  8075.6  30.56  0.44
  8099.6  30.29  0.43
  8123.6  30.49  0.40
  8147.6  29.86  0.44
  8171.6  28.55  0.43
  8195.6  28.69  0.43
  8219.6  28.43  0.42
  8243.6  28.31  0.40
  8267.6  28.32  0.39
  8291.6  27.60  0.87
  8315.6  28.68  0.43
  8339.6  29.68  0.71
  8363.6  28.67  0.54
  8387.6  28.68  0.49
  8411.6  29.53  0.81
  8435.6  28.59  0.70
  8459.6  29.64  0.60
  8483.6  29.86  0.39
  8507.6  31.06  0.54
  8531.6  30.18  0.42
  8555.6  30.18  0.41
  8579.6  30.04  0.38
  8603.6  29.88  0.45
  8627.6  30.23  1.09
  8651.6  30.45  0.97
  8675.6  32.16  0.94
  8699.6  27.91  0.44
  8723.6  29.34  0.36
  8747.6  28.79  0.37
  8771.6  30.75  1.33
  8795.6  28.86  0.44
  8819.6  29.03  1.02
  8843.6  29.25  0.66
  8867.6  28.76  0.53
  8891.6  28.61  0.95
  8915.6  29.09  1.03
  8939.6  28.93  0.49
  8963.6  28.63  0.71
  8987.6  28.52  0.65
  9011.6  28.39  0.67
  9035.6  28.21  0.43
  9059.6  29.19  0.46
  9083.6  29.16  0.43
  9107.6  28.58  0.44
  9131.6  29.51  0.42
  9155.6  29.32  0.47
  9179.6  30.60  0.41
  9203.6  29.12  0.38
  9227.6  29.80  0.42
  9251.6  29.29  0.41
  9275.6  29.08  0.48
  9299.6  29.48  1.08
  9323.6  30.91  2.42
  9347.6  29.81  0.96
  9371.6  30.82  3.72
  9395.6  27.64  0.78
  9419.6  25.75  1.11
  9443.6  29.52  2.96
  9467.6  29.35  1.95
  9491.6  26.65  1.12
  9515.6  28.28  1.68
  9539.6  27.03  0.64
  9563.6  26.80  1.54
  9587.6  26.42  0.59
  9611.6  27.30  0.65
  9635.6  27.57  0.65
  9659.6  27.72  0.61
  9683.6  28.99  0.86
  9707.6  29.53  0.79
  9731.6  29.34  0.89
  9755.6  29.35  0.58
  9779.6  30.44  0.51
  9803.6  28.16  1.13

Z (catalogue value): 0.326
